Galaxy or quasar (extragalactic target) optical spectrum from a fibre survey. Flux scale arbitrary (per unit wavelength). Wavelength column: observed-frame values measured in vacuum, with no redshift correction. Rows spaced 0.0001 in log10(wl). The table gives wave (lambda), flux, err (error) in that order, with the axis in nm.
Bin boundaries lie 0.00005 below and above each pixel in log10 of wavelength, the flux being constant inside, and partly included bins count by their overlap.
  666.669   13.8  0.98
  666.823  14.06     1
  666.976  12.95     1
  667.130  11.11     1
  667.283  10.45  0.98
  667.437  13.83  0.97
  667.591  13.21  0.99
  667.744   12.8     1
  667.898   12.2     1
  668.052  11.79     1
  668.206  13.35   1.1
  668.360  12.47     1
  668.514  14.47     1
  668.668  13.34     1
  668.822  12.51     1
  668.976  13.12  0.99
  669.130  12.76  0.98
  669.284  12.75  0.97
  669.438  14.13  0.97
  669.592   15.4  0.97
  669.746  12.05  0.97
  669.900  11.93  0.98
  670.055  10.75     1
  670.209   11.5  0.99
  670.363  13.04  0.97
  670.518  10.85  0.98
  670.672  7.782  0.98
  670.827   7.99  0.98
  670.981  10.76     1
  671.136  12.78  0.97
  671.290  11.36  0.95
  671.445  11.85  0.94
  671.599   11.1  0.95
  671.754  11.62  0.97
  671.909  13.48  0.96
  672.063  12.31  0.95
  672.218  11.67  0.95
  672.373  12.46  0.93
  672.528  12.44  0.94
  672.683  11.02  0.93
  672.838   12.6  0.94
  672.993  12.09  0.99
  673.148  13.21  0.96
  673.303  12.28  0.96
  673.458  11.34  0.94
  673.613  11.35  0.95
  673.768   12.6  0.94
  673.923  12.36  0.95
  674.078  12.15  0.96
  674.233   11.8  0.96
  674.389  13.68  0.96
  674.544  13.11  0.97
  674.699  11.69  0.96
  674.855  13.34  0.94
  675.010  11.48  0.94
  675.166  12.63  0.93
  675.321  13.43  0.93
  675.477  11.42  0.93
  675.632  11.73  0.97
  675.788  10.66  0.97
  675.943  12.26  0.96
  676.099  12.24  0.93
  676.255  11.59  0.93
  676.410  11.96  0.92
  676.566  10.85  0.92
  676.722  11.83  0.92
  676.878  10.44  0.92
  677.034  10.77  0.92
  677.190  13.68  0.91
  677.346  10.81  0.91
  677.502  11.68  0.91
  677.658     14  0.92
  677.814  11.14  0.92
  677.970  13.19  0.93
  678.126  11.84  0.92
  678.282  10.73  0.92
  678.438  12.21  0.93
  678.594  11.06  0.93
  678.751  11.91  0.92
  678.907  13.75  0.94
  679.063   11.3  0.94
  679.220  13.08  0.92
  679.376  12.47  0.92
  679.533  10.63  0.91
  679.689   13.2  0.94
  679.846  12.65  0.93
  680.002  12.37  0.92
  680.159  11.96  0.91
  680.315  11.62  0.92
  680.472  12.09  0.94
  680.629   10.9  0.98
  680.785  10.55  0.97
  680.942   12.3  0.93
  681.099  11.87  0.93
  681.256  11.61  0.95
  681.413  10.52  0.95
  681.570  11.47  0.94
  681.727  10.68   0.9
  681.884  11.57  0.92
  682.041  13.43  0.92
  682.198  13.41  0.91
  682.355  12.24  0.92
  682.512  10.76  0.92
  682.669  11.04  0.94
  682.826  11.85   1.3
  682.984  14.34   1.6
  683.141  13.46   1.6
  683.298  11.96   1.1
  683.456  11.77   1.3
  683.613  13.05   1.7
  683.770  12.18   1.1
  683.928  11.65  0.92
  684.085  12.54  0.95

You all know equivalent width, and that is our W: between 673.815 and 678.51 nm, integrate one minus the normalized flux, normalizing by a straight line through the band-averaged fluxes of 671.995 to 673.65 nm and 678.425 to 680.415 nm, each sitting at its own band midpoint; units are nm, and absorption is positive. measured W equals 0.04 nm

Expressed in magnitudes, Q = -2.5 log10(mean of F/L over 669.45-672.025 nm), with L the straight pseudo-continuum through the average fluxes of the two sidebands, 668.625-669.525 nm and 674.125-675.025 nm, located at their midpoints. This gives 0.12 mag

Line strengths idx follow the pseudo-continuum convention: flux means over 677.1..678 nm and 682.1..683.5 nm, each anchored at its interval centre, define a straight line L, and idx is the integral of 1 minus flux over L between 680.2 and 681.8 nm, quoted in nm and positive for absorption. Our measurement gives 0.13 nm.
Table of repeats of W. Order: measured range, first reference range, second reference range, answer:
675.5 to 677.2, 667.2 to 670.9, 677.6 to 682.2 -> 0.072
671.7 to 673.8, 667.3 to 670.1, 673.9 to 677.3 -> 0.037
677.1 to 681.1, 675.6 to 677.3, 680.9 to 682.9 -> -0.124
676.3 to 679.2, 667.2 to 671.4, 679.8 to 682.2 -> 0.002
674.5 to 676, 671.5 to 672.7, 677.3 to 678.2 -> -0.005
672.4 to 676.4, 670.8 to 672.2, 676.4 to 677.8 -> -0.173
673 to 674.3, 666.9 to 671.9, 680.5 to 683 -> -0.015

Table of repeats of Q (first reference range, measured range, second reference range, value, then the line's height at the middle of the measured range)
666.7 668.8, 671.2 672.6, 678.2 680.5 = 0.043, 12.5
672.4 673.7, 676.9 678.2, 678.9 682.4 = -0.007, 12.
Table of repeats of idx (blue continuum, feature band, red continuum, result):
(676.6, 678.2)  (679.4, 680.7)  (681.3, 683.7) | 0.01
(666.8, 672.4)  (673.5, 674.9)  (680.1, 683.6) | -0.04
